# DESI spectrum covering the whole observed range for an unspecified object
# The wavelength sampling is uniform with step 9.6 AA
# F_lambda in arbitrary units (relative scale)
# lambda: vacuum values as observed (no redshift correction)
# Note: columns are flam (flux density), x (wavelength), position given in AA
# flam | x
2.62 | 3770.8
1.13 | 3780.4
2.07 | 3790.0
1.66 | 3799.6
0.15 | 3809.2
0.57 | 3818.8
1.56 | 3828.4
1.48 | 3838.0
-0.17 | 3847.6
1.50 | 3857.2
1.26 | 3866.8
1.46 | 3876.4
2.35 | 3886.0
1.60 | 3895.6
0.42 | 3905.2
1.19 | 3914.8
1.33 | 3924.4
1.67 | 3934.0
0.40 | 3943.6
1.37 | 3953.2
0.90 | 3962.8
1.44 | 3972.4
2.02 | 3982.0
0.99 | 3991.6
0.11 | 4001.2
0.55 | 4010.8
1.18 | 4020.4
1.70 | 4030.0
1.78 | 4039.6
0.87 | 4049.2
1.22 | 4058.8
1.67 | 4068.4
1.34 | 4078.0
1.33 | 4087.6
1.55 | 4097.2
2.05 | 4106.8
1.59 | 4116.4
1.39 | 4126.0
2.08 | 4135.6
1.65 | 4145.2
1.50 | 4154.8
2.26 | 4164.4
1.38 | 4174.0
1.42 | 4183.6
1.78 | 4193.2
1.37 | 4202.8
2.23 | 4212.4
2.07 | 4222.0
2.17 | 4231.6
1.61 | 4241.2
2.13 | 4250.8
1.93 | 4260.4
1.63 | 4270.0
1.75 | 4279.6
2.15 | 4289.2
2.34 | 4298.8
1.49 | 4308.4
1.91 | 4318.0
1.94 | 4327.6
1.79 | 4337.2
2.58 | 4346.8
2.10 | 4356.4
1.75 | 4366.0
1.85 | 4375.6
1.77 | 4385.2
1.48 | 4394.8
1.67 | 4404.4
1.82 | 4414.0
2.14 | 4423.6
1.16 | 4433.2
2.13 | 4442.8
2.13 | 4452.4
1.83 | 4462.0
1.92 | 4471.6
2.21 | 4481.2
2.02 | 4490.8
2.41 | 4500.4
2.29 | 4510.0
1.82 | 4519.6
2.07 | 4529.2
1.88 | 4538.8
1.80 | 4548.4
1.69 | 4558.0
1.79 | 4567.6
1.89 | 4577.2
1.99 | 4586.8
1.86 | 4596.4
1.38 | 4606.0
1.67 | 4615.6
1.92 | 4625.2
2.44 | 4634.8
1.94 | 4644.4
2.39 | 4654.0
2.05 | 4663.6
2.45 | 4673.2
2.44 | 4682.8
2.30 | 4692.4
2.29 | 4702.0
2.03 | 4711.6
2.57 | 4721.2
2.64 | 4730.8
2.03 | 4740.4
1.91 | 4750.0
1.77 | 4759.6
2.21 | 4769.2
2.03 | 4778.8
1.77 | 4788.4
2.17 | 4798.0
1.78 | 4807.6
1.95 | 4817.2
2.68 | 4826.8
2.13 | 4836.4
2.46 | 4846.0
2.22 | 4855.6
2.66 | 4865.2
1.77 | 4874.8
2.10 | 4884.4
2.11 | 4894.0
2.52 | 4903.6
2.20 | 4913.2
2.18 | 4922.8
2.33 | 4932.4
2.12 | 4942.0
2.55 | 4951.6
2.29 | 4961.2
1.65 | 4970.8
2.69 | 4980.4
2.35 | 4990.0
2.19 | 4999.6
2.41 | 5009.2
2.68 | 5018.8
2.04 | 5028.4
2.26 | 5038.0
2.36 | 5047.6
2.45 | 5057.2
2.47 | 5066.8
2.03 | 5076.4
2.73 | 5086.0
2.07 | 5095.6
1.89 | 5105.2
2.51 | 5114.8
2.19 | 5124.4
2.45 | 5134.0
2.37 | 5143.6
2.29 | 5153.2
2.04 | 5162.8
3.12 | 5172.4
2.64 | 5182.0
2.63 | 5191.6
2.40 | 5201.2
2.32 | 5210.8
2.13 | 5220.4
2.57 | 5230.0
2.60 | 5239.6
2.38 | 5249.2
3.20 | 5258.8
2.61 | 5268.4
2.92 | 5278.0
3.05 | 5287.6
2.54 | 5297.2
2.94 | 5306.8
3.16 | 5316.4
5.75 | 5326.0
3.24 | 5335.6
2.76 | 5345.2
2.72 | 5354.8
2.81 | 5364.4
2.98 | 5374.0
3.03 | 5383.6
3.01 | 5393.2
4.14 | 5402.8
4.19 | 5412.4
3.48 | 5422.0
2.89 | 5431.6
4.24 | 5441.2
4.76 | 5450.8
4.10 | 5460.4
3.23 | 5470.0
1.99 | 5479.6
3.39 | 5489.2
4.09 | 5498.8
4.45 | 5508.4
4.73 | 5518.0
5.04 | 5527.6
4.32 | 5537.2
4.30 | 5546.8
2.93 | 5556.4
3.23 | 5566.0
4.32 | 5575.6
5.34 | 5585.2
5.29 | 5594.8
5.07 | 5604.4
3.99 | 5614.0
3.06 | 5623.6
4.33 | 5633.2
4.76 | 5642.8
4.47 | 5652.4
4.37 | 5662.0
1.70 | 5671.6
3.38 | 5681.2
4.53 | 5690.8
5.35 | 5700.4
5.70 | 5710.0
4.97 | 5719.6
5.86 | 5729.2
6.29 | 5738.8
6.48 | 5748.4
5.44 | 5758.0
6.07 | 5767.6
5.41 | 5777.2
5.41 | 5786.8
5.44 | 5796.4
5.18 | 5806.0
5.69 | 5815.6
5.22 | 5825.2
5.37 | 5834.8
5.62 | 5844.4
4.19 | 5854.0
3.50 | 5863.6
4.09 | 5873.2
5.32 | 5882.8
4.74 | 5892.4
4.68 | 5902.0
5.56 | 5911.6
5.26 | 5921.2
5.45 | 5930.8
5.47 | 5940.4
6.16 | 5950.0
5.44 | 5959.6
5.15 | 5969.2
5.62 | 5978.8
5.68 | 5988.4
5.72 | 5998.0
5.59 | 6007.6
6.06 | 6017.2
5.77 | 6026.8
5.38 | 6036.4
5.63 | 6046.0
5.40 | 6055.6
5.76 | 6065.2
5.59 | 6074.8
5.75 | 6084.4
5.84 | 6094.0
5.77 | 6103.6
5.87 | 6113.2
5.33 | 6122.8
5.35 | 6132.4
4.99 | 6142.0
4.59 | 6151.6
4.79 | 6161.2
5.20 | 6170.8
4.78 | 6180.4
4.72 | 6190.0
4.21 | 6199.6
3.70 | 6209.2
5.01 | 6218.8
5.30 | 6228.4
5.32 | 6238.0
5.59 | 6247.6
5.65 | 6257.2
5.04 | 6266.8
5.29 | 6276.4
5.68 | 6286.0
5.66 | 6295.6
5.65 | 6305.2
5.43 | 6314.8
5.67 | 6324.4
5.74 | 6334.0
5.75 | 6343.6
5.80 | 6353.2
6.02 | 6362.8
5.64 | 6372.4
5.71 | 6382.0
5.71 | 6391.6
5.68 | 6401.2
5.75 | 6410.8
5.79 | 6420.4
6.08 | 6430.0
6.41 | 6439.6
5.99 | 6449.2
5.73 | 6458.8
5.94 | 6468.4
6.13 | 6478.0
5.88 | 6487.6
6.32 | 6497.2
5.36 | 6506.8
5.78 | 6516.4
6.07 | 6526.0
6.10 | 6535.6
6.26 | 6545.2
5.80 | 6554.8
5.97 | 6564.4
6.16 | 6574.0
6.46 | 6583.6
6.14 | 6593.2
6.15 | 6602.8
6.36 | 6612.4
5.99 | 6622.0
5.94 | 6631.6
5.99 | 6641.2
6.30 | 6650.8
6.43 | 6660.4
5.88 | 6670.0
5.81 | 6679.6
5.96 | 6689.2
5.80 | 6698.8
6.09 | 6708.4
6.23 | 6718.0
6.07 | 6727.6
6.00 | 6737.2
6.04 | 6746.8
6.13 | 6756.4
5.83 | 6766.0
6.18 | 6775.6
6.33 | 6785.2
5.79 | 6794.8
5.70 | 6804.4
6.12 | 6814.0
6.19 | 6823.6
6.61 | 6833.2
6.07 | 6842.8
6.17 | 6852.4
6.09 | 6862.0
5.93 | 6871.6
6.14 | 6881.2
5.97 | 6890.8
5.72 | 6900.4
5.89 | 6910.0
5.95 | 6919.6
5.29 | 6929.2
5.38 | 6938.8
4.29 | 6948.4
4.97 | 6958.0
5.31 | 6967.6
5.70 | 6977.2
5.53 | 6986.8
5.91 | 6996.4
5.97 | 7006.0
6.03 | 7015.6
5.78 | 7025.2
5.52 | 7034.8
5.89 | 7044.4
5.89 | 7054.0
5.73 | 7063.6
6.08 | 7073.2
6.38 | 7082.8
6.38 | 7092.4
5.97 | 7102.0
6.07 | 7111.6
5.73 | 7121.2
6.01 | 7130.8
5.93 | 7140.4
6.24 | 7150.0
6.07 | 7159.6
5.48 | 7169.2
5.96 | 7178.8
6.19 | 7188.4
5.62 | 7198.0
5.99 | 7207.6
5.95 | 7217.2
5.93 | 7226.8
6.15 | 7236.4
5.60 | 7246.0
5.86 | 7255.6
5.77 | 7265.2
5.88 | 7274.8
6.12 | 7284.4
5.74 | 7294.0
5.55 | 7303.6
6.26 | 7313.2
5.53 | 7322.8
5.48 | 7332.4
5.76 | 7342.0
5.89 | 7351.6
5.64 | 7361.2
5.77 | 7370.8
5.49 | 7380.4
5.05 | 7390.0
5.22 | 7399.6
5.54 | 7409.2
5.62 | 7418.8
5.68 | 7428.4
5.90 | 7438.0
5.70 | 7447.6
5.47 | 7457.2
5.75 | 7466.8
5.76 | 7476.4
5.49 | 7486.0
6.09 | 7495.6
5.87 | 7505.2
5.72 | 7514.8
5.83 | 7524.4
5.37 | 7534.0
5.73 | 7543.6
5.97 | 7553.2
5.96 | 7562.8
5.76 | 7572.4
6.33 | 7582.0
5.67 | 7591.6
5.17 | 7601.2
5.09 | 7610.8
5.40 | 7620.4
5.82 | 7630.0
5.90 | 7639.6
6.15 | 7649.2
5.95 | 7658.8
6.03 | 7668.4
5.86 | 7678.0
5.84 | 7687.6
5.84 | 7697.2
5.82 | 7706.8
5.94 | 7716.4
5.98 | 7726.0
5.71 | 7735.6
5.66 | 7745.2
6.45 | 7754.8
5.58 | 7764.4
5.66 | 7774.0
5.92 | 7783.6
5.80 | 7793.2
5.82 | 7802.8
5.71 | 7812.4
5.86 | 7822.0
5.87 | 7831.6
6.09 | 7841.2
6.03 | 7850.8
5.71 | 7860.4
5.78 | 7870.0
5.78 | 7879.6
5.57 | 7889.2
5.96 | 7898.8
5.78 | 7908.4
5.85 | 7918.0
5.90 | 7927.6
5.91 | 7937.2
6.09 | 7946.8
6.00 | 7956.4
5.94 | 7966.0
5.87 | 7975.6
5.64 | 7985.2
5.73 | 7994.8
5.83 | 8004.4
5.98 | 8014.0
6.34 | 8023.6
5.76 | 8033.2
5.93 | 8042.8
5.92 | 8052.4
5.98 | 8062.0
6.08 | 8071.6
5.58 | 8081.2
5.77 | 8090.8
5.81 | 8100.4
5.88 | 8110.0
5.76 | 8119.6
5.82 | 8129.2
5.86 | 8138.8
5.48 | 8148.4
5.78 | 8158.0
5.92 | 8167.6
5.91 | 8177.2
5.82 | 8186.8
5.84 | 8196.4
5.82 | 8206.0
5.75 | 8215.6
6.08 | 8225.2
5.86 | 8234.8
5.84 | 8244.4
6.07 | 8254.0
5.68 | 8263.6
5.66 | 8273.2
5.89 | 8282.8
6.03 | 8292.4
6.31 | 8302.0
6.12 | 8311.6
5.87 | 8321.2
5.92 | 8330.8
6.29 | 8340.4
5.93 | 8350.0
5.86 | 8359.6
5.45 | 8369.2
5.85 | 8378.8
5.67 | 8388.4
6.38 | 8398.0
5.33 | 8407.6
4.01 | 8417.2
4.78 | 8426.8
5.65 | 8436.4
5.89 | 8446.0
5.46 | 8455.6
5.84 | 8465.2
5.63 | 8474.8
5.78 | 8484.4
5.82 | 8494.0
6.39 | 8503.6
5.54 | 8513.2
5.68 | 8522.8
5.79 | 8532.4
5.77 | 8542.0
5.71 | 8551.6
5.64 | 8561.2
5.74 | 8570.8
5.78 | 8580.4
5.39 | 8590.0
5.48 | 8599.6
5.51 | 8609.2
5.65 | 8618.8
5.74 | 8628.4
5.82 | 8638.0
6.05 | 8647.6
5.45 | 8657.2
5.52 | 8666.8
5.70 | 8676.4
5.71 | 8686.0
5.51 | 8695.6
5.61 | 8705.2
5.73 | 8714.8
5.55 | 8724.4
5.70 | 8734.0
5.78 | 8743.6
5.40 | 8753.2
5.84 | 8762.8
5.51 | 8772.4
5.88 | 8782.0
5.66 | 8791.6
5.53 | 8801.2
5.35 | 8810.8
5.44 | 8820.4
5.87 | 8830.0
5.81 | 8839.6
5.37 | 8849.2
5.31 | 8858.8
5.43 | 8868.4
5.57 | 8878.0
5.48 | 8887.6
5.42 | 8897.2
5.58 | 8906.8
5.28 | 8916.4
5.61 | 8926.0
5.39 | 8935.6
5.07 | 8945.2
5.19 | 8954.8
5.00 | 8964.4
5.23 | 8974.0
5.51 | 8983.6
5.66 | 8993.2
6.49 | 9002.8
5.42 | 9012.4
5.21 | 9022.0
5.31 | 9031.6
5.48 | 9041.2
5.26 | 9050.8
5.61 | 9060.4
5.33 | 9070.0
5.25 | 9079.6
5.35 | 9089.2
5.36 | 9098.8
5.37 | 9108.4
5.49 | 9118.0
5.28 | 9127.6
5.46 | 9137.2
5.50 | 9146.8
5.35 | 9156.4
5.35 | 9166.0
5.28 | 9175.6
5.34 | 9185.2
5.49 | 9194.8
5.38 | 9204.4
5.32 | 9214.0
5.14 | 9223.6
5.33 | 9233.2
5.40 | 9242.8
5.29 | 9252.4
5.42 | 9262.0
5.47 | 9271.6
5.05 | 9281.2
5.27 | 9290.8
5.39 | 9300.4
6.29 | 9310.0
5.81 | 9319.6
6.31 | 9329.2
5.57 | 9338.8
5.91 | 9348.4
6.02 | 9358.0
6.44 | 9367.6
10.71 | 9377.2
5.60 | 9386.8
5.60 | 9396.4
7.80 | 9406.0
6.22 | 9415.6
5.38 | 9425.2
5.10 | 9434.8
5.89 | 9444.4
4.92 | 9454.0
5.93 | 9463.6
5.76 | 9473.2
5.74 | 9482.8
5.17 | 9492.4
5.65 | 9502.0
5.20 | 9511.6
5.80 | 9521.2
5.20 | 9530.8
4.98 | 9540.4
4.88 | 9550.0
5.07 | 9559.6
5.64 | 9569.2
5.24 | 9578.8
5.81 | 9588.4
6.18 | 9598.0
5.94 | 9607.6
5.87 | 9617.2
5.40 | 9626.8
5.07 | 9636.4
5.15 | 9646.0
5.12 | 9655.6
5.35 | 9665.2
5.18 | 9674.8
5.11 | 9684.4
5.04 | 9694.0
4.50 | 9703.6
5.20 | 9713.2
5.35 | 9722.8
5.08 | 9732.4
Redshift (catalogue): 0.43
